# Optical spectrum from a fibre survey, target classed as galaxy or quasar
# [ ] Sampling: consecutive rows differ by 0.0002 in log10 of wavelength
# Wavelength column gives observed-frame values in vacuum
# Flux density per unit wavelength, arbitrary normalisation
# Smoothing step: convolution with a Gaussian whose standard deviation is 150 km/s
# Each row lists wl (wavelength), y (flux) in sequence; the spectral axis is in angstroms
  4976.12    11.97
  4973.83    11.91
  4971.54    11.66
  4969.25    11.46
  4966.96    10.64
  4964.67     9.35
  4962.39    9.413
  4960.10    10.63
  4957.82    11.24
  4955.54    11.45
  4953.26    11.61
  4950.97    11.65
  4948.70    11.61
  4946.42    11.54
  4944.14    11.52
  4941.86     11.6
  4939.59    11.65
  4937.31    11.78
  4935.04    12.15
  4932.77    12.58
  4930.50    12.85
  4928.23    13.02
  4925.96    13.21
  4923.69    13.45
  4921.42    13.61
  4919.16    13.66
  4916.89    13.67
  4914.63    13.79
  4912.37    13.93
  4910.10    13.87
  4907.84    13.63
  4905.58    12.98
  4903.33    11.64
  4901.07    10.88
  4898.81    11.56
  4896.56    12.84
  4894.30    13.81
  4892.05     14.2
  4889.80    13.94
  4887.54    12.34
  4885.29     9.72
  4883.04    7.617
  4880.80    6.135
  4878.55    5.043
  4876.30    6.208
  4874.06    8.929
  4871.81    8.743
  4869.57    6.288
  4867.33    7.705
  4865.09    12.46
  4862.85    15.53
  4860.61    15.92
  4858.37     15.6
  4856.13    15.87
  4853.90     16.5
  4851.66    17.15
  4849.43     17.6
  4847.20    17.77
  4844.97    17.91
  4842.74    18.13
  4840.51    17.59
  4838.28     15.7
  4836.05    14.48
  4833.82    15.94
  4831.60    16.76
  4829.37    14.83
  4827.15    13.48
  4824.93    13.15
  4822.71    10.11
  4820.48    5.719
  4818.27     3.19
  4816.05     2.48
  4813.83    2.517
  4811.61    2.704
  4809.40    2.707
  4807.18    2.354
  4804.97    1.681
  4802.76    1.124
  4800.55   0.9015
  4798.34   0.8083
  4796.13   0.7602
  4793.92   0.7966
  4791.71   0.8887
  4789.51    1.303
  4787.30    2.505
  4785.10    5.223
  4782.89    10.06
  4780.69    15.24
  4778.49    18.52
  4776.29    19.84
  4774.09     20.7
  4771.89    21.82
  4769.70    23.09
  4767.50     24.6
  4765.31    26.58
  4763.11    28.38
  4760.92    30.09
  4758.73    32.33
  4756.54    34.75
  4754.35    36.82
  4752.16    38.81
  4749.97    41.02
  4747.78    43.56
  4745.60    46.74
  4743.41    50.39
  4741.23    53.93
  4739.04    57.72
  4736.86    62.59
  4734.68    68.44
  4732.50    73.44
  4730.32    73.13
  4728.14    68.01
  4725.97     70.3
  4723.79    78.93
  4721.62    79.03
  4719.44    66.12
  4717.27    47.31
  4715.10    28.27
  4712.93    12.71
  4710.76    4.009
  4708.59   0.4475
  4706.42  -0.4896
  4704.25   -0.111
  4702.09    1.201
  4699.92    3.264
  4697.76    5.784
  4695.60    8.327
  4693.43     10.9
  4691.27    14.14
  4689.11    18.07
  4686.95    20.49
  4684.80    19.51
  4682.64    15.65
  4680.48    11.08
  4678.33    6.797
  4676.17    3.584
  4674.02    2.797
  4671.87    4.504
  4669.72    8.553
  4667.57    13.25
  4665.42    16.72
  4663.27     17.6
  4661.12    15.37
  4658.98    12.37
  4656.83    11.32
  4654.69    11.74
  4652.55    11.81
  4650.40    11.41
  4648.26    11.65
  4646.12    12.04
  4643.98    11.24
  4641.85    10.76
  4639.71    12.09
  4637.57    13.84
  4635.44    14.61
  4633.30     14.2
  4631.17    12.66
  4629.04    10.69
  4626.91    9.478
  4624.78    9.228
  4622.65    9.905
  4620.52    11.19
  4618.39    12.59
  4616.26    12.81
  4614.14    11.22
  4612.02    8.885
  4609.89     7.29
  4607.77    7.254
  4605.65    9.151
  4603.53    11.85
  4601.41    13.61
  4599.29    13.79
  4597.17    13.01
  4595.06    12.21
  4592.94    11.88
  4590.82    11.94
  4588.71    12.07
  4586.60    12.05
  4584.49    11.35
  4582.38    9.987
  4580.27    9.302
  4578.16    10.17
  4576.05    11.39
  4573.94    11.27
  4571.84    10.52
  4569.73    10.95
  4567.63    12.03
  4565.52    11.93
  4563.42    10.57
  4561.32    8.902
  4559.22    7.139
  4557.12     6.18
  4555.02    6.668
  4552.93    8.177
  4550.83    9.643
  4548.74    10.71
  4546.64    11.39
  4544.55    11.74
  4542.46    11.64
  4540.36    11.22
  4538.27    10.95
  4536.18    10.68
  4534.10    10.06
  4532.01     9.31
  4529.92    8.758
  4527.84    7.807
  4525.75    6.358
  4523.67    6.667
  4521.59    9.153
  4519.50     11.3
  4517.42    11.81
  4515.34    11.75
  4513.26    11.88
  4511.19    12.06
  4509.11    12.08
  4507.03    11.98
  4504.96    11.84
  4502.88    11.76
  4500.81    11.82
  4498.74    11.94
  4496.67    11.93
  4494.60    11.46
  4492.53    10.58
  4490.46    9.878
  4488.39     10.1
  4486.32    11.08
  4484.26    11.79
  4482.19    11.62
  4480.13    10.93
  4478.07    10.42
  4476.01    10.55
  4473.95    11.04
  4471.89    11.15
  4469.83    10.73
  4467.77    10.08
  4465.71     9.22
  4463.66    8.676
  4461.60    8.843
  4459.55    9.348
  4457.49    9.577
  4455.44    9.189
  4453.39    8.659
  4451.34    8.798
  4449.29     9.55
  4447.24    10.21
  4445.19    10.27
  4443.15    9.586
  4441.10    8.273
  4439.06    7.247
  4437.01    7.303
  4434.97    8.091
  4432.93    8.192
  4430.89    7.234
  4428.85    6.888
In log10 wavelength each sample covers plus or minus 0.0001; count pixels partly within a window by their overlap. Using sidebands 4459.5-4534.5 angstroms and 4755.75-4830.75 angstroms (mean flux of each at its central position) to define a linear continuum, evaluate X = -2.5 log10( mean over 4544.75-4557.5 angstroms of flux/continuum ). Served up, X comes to 0.17 mag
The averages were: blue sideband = 10.5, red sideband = 11.5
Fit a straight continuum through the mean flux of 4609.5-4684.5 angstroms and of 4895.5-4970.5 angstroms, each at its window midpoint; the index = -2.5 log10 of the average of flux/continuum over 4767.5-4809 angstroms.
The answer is 0.34 mag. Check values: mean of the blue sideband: 11.3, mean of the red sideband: 12.1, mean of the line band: 8.52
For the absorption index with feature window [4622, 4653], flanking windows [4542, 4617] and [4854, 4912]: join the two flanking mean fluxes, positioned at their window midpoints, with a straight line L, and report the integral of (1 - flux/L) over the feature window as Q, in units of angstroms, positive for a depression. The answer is -2.9 angstroms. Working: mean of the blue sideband 10.6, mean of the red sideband 11.5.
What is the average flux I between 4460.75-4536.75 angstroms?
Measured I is 10.5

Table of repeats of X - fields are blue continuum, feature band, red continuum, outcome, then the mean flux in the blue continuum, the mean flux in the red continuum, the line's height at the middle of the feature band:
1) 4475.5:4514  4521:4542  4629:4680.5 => 0.232 mag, 11.4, 11.3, 11.4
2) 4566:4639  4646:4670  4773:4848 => -0.211 mag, 11.3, 9.03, 10.7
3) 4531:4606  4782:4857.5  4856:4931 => 0.293 mag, 10.7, 11.8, 11.6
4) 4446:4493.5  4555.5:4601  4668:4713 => -0.193 mag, 10.1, 8.12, 9.12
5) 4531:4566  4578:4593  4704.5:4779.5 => 0.371 mag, 9.78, 40.2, 15.6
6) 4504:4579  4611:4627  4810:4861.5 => 0.018 mag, 10.2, 13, 10.9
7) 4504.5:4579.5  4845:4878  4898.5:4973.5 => -0.116 mag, 10.2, 12.1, 11.7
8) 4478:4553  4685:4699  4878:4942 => -0.168 mag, 10.7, 12.2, 11.4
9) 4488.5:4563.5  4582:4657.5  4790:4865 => -0.136 mag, 10.2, 9.95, 10.1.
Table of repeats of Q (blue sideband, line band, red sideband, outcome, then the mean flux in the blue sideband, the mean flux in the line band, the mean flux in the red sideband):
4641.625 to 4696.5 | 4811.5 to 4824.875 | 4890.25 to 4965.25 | 7.6 angstroms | 12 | 5.27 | 12.3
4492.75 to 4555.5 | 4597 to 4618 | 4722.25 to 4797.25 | 9.1 angstroms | 10.5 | 10.9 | 34.9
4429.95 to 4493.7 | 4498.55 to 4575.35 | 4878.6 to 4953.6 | -1.8 angstroms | 9.63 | 10.3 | 12.1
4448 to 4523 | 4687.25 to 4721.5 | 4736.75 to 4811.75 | 4.3 angstroms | 10.7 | 16.6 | 21.4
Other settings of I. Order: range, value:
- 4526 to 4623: 10.5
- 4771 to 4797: 9.77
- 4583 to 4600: 12.2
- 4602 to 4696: 11.6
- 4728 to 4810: 27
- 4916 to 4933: 13.3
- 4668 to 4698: 10.9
